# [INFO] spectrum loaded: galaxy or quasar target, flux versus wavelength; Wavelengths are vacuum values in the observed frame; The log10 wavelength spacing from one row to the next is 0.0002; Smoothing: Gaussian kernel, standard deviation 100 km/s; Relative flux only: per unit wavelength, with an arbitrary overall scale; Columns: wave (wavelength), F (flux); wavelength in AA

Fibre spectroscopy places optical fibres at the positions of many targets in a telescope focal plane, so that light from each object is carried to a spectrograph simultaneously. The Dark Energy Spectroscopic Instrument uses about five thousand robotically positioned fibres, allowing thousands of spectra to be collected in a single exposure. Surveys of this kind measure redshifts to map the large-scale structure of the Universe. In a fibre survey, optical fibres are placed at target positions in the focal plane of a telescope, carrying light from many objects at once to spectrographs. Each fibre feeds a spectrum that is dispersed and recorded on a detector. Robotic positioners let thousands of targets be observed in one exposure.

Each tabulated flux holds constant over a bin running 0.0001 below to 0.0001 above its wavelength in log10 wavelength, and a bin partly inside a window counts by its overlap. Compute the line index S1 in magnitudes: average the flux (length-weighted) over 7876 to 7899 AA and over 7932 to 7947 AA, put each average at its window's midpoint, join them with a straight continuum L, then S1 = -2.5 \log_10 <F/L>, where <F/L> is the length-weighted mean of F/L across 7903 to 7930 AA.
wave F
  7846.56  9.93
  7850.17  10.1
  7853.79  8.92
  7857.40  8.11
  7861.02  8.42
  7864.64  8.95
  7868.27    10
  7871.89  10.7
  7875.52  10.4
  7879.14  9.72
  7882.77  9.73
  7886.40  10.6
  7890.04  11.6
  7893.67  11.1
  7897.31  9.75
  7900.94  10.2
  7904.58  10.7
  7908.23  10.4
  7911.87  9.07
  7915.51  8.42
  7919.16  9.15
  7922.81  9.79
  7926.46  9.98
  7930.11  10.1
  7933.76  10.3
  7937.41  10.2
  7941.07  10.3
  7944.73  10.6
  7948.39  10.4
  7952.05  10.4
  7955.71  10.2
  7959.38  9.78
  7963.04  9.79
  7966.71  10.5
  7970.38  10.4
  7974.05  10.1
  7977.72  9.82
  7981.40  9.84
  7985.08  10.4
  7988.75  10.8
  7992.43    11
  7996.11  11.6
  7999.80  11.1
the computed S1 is 0.078 mag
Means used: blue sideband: 10.4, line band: 9.66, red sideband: 10.4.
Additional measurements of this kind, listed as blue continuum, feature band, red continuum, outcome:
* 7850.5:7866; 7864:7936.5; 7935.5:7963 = -0.07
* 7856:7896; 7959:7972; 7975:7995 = 0.02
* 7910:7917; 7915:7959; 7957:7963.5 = -0.08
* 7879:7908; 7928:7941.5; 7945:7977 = 0.01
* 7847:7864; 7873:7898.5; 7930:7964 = -0.11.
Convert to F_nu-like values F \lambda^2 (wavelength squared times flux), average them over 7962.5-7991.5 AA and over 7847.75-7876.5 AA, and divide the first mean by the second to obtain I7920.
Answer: 1.1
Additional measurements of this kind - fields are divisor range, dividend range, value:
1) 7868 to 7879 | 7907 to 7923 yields 0.91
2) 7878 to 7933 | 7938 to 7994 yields 1.04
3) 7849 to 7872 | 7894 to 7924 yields 1.07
